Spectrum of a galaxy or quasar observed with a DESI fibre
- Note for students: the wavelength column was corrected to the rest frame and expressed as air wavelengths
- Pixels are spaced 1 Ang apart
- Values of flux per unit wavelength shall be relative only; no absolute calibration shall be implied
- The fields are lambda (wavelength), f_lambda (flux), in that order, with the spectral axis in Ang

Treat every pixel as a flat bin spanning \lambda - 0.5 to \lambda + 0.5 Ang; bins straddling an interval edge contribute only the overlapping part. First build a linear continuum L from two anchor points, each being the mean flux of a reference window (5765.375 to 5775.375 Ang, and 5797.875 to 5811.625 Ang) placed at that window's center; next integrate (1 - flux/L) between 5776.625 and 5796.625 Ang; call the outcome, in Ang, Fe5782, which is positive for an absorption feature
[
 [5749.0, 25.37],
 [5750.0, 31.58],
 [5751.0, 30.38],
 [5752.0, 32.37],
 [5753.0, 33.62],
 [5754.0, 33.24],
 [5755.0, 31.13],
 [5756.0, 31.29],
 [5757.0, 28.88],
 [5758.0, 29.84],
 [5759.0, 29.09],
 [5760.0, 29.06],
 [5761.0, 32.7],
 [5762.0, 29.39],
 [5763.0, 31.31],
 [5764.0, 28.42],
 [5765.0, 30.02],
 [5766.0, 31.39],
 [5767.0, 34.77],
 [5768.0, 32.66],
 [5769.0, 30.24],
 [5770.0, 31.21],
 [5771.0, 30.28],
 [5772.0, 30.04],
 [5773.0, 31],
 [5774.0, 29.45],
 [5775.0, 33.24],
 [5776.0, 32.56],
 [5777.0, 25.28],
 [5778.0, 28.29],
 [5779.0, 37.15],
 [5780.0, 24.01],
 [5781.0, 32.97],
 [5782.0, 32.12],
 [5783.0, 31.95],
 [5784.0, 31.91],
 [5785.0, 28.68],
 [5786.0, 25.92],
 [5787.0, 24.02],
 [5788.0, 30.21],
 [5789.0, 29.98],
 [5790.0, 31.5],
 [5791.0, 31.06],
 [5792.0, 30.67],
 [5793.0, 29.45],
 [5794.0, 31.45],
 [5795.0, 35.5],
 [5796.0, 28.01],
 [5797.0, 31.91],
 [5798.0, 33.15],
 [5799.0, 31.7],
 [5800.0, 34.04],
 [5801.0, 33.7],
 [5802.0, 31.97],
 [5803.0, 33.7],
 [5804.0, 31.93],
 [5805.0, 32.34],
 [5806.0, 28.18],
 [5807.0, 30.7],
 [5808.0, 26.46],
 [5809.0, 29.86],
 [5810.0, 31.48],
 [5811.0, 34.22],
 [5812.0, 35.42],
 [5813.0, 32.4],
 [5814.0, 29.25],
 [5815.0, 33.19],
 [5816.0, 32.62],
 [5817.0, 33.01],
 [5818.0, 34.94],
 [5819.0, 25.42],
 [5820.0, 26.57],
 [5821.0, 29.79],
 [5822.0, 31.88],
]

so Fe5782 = 0.9 Ang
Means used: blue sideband 31.4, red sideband 31.7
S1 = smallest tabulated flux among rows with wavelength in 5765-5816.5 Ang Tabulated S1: 24.01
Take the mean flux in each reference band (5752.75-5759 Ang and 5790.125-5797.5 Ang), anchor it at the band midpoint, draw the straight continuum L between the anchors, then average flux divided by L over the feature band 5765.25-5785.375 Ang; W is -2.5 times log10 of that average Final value 0.01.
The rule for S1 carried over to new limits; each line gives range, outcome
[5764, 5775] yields 28.42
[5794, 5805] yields 28.01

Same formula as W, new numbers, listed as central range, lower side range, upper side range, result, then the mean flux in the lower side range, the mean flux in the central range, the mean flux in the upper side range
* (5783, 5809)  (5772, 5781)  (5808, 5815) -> 0.01 mag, 30.3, 30.7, 31.8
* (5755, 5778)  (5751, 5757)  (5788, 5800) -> 0.04 mag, 31.9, 30.5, 31.4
